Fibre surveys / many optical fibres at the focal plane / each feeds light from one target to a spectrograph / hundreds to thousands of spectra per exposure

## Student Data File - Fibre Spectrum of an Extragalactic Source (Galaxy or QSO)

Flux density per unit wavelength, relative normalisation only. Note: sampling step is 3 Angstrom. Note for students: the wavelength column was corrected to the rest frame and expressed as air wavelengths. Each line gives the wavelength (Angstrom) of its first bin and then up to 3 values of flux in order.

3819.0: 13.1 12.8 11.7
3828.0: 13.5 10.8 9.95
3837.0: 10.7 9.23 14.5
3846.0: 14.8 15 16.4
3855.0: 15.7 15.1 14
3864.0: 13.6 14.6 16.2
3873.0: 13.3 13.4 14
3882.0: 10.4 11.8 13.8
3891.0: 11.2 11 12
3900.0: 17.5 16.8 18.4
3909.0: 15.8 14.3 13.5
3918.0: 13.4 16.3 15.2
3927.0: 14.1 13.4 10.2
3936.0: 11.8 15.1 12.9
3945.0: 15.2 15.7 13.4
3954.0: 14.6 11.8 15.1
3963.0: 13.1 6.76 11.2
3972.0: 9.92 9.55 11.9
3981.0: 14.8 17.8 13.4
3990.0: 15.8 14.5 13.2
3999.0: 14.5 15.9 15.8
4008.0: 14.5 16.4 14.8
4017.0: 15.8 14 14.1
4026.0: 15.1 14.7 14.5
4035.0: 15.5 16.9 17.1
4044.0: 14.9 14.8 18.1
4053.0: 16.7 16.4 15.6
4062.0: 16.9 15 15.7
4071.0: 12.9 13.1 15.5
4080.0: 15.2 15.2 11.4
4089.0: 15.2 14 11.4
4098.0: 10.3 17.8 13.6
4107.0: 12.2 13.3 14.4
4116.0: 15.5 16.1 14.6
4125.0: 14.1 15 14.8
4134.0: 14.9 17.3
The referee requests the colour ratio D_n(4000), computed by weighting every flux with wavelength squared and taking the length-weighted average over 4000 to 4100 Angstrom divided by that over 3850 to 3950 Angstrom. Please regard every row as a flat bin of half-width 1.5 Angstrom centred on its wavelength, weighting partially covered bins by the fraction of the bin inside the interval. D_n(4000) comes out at 1.1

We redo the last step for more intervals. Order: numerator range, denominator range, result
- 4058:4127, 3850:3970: 1.13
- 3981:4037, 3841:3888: 1.15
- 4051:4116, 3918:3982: 1.19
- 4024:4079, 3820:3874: 1.28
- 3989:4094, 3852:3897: 1.22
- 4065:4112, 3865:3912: 1.09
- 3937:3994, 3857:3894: 1.04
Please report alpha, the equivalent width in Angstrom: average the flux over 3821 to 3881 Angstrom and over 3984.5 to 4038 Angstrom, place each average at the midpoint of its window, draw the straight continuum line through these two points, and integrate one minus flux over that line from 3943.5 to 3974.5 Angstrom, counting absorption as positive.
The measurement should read 4.0 Angstrom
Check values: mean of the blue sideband 13.4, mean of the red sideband 15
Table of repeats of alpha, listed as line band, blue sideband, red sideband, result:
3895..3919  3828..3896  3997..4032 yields -2.6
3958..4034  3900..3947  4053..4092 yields 4.3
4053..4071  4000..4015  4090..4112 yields -1.9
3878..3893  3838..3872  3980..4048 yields 2.5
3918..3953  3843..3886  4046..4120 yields 1.0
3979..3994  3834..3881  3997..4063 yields 0.0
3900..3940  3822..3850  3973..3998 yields -4.6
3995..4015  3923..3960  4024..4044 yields -0.2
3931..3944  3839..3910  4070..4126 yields 1.3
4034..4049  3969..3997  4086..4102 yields -2.9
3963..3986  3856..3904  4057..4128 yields 3.5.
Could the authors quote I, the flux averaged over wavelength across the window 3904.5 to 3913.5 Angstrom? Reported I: 16.2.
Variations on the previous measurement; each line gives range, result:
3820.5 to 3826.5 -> 12.2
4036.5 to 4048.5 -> 15.9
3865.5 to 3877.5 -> 14.4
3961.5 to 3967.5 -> 9.93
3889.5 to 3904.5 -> 13.7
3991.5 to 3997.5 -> 13.8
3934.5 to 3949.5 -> 14.1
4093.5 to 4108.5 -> 13.1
